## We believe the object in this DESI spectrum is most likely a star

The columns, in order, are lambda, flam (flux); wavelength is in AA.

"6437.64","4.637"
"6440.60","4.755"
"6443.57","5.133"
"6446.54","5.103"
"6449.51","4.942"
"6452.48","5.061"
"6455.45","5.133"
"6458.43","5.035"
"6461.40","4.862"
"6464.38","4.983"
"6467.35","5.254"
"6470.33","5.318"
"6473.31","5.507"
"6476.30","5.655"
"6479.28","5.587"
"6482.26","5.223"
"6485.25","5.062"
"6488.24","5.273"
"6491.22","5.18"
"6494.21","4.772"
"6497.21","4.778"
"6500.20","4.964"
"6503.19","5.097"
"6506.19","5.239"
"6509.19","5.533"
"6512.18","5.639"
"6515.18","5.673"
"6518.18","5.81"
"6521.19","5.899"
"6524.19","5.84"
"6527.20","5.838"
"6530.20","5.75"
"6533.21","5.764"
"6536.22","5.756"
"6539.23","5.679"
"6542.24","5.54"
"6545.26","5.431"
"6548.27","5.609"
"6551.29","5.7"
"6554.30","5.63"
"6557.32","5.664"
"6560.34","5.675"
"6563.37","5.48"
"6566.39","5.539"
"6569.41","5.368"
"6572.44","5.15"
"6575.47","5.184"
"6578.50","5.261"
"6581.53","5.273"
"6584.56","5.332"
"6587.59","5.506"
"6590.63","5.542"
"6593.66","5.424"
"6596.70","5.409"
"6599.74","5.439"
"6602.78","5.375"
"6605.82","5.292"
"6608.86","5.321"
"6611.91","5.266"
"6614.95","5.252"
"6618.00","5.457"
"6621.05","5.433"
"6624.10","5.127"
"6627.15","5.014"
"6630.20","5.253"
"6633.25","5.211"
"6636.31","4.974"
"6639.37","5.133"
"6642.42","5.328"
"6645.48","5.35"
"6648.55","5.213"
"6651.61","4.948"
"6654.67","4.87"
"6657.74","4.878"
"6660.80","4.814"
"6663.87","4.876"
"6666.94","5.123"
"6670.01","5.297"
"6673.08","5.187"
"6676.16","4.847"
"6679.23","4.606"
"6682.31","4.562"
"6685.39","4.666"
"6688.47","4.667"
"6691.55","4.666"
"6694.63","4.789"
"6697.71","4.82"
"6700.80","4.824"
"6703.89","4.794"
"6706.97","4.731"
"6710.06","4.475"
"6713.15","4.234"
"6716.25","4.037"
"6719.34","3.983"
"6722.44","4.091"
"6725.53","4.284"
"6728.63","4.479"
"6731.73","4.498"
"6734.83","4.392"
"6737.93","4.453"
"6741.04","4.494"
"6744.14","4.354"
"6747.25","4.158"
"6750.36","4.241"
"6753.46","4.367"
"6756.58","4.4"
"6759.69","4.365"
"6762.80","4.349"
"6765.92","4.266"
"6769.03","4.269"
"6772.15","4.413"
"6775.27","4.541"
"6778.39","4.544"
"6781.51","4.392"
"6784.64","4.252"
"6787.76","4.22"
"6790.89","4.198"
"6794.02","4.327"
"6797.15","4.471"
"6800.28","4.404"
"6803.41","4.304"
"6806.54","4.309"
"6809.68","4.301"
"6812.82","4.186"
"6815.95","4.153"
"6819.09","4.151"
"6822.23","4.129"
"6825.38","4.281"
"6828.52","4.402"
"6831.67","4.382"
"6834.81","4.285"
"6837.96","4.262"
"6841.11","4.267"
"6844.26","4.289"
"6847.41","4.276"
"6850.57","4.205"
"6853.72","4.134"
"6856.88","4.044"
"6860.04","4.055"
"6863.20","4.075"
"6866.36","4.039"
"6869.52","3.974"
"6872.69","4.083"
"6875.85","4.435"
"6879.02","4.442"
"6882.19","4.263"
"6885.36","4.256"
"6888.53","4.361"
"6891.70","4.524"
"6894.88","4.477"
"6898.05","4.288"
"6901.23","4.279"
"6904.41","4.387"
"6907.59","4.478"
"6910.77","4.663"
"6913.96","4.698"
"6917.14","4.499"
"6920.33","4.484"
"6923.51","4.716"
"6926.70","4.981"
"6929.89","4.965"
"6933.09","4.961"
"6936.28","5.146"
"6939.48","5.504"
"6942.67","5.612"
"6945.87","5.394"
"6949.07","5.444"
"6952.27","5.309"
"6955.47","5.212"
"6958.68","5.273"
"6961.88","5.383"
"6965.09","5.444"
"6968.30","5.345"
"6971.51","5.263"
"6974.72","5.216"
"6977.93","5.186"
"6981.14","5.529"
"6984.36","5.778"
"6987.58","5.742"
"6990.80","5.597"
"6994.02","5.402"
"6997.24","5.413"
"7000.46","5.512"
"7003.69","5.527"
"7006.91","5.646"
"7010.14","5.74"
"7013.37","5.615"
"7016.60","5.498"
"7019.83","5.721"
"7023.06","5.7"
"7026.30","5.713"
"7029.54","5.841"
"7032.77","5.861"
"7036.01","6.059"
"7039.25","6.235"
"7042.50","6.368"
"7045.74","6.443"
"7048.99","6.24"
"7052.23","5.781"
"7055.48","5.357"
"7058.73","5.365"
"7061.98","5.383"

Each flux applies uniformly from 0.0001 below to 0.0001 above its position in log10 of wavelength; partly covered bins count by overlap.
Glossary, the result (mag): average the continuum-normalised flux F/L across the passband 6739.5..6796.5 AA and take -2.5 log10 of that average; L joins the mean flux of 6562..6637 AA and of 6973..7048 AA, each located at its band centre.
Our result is 0.25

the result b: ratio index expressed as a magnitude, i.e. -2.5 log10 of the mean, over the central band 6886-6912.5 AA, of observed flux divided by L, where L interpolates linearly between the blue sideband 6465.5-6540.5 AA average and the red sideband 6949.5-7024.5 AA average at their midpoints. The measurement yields 0.23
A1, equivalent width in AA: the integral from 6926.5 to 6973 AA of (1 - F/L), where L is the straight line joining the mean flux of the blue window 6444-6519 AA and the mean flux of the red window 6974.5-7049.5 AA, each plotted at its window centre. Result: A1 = 3.1 AA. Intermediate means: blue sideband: 5.22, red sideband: 5.74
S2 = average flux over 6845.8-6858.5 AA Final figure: 4.16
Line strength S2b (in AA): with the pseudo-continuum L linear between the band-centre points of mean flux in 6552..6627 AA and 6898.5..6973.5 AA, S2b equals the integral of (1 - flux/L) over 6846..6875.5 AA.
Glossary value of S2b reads 5.7 AA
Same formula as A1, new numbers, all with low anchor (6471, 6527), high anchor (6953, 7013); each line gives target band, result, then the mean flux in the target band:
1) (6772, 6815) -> 8.6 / 4.34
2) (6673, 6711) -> 4.8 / 4.73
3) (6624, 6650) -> 1.1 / 5.18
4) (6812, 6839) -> 5.9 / 4.25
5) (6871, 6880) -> 1.9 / 4.31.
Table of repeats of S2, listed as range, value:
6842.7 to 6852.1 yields 4.26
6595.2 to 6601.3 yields 5.42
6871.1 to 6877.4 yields 4.26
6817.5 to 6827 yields 4.19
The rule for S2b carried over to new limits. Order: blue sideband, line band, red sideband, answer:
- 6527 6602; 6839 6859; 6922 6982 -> 4.22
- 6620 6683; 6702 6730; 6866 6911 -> 2.92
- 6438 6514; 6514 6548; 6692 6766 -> -4.92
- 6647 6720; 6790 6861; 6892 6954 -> 8.22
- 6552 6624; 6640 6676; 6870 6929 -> 0.81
